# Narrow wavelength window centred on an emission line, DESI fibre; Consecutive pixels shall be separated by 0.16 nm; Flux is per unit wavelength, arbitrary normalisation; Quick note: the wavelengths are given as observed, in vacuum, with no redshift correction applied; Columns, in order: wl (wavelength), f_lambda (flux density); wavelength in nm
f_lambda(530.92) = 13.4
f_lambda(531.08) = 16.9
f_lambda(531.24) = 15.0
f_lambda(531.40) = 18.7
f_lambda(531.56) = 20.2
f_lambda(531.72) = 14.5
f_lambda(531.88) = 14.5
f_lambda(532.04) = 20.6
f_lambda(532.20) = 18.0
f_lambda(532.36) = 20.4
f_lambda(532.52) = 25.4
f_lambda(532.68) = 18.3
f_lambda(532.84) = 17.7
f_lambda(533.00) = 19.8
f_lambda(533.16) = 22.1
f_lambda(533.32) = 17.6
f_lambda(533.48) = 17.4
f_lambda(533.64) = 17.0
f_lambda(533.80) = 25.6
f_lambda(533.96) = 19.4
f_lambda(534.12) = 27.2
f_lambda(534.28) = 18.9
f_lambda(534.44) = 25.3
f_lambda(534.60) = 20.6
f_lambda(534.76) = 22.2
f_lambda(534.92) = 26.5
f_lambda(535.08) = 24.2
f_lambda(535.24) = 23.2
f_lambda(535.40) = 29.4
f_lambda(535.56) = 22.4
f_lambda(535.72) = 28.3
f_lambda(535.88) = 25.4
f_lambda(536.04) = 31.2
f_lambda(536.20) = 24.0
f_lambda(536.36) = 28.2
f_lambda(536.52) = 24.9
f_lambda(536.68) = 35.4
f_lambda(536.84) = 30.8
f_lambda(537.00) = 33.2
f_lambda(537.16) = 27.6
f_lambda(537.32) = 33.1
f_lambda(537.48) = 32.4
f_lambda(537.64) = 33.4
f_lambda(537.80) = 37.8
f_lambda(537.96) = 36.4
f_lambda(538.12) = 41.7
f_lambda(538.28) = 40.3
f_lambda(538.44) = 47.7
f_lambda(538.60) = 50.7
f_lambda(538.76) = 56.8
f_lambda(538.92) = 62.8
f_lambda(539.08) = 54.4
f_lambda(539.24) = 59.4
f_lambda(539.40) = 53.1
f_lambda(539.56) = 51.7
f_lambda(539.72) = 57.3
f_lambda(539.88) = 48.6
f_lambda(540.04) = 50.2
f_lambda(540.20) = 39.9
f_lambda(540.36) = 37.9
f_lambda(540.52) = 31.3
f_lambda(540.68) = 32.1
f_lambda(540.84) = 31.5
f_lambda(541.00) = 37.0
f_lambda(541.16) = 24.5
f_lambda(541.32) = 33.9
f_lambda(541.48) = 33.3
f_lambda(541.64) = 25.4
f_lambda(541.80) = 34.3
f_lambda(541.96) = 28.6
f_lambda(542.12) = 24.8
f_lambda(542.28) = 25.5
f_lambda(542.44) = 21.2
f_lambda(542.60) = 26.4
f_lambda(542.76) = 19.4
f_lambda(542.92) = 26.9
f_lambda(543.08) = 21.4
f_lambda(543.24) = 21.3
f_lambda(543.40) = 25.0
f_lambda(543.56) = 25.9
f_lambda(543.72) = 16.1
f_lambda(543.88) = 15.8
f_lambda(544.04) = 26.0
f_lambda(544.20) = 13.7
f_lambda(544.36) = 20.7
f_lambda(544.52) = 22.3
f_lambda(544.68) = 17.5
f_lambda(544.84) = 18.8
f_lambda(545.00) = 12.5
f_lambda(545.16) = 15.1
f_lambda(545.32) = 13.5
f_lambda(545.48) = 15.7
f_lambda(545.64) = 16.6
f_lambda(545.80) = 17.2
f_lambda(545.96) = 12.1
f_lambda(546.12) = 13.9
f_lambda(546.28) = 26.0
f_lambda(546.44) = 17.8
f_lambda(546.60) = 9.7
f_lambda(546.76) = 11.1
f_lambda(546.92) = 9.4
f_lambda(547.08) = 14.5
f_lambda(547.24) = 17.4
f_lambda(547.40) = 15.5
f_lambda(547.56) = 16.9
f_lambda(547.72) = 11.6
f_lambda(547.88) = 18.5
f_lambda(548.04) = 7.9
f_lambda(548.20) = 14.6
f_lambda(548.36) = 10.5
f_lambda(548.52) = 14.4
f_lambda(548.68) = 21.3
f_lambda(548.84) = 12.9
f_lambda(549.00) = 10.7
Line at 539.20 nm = C IV 1549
